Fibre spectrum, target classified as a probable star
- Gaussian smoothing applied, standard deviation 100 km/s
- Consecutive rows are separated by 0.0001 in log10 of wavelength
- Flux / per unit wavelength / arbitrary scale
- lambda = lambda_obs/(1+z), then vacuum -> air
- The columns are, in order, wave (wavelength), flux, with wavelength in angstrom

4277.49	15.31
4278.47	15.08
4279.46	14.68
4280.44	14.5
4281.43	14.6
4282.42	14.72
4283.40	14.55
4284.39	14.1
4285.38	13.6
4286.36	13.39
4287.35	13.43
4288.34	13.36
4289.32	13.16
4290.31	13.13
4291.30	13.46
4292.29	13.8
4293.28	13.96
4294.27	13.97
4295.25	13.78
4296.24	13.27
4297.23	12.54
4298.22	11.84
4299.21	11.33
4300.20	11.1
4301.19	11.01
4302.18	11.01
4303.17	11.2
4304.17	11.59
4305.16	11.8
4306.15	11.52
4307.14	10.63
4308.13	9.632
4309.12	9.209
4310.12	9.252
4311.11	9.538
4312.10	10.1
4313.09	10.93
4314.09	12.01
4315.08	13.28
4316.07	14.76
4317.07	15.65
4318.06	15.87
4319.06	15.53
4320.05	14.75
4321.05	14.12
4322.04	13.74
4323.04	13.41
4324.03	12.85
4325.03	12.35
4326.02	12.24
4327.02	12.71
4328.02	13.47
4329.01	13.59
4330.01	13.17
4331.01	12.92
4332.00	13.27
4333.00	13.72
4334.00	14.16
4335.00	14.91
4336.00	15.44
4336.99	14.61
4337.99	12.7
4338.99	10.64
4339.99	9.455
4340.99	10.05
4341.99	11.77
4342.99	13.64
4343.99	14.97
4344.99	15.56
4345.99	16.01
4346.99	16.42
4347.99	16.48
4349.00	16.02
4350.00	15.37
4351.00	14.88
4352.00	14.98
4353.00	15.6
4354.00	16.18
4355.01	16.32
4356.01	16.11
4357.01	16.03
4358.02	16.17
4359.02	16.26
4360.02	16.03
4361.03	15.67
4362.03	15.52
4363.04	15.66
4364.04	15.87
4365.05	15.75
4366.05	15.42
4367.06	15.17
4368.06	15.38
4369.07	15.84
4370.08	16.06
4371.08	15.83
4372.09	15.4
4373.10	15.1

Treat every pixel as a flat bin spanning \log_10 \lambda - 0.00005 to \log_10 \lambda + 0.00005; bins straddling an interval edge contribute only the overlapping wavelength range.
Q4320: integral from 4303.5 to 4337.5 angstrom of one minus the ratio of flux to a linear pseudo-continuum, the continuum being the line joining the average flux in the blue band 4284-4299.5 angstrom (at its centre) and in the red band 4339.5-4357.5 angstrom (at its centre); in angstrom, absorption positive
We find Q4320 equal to 2.9 angstrom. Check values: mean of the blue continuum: 13.3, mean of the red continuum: 14.8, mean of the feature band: 12.8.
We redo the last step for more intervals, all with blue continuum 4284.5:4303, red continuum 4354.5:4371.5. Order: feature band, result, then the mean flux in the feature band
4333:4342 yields 1.2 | 12.7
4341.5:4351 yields 0.0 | 15.1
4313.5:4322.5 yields -0.3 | 14.4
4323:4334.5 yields 1.0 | 13.1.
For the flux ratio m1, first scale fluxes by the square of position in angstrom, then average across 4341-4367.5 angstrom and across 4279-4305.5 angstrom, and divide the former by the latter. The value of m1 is 1.22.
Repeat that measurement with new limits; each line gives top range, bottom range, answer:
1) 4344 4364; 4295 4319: 1.37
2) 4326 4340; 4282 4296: 0.99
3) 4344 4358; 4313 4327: 1.17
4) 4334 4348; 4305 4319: 1.17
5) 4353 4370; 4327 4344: 1.23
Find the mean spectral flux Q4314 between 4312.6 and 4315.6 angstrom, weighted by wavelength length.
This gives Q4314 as 12.1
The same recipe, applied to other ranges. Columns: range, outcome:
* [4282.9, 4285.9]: 14.1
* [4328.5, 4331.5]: 13.2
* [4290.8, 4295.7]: 13.8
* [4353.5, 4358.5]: 16.1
